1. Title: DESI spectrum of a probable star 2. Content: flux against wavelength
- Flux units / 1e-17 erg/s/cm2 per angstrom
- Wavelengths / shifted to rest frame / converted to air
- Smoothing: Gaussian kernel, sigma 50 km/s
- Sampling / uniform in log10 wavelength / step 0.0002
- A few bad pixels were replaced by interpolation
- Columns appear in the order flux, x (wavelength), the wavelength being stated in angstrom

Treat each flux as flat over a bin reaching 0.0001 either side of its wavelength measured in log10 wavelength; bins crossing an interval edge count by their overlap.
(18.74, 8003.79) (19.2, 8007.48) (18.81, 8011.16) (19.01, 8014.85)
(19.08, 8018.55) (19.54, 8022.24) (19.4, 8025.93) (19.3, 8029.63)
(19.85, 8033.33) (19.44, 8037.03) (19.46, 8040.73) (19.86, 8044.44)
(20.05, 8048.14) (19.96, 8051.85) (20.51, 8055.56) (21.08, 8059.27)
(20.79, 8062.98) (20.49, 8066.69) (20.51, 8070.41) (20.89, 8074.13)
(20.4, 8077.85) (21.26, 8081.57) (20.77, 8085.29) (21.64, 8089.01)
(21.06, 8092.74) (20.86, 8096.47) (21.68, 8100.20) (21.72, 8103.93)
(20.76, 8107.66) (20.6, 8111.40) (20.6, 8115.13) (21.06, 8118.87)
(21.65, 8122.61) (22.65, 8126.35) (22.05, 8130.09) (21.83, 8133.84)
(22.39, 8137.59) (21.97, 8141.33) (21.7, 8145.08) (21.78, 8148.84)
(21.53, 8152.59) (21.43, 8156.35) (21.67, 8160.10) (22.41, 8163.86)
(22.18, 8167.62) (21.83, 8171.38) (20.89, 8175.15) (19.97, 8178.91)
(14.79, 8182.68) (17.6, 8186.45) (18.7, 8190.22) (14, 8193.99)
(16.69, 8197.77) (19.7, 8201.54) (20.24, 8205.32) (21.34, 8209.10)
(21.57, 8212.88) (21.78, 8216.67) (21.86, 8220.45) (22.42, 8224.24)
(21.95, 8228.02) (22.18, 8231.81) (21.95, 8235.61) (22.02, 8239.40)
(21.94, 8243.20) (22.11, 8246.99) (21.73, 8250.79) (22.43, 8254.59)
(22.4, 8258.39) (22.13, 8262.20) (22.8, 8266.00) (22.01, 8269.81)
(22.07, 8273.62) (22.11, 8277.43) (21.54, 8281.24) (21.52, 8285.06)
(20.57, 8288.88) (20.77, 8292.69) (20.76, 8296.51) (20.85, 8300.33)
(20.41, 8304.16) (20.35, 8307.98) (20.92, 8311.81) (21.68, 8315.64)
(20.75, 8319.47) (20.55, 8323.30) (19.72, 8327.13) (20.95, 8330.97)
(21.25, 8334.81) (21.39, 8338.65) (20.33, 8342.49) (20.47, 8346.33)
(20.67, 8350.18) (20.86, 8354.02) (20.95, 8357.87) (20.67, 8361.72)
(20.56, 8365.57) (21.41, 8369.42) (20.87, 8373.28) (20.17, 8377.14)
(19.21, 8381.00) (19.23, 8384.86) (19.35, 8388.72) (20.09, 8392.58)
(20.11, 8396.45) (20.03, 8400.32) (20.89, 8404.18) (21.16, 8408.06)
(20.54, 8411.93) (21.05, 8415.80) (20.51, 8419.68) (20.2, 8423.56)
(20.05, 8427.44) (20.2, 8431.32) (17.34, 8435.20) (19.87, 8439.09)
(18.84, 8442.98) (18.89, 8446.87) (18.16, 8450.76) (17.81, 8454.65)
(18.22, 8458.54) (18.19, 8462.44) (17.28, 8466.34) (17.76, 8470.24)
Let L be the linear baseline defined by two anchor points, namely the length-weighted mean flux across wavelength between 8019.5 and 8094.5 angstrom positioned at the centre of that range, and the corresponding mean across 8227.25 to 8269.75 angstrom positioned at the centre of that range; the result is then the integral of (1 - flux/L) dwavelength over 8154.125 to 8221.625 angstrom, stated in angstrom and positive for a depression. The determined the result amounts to 5.15 angstrom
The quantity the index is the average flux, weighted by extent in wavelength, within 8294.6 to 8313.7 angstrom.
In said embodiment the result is 20.7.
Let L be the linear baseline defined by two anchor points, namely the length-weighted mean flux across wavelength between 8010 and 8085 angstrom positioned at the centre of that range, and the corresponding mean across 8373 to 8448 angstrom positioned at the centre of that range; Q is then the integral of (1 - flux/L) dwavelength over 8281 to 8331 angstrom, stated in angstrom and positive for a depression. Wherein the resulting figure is -2.1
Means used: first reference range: 20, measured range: 20.8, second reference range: 19.9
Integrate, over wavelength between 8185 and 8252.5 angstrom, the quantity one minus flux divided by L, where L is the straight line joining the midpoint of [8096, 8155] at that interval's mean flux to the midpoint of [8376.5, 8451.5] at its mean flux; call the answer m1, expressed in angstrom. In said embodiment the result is 1.4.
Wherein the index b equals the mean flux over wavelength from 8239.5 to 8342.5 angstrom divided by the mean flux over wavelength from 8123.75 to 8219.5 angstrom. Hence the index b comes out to 1.0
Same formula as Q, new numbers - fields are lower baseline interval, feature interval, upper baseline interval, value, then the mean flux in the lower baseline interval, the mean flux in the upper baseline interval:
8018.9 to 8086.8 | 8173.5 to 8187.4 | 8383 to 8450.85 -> 1.21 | 20.2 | 19.9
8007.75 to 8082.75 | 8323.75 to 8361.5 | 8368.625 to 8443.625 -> -1.29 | 20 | 20.1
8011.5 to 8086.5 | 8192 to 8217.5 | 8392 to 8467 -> 0.76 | 20.1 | 19.5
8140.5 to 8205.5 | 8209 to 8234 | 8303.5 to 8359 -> -2.16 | 19.9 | 20.8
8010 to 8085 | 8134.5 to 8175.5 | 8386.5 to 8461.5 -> -3.98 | 20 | 19.6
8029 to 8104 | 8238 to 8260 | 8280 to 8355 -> -1.45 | 20.5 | 20.8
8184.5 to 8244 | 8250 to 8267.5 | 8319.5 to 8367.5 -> -1.59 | 20.3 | 20.7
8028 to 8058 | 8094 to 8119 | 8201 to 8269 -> -0.66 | 19.8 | 21.9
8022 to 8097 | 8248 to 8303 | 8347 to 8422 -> -3.43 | 20.3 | 20.4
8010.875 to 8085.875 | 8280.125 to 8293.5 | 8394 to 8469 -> -0.98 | 20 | 19.4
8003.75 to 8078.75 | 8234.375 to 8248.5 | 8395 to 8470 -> -1.72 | 19.8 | 19.4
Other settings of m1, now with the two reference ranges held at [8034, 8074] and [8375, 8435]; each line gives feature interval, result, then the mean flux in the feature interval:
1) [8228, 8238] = -0.9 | 22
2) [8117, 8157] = -3.2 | 21.8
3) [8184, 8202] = 2.8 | 17.1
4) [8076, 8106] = -1.4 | 21.2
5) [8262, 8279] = -1.8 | 22.2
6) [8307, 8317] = -0.4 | 21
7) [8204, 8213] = -0.4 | 21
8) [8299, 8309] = -0.2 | 20.5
